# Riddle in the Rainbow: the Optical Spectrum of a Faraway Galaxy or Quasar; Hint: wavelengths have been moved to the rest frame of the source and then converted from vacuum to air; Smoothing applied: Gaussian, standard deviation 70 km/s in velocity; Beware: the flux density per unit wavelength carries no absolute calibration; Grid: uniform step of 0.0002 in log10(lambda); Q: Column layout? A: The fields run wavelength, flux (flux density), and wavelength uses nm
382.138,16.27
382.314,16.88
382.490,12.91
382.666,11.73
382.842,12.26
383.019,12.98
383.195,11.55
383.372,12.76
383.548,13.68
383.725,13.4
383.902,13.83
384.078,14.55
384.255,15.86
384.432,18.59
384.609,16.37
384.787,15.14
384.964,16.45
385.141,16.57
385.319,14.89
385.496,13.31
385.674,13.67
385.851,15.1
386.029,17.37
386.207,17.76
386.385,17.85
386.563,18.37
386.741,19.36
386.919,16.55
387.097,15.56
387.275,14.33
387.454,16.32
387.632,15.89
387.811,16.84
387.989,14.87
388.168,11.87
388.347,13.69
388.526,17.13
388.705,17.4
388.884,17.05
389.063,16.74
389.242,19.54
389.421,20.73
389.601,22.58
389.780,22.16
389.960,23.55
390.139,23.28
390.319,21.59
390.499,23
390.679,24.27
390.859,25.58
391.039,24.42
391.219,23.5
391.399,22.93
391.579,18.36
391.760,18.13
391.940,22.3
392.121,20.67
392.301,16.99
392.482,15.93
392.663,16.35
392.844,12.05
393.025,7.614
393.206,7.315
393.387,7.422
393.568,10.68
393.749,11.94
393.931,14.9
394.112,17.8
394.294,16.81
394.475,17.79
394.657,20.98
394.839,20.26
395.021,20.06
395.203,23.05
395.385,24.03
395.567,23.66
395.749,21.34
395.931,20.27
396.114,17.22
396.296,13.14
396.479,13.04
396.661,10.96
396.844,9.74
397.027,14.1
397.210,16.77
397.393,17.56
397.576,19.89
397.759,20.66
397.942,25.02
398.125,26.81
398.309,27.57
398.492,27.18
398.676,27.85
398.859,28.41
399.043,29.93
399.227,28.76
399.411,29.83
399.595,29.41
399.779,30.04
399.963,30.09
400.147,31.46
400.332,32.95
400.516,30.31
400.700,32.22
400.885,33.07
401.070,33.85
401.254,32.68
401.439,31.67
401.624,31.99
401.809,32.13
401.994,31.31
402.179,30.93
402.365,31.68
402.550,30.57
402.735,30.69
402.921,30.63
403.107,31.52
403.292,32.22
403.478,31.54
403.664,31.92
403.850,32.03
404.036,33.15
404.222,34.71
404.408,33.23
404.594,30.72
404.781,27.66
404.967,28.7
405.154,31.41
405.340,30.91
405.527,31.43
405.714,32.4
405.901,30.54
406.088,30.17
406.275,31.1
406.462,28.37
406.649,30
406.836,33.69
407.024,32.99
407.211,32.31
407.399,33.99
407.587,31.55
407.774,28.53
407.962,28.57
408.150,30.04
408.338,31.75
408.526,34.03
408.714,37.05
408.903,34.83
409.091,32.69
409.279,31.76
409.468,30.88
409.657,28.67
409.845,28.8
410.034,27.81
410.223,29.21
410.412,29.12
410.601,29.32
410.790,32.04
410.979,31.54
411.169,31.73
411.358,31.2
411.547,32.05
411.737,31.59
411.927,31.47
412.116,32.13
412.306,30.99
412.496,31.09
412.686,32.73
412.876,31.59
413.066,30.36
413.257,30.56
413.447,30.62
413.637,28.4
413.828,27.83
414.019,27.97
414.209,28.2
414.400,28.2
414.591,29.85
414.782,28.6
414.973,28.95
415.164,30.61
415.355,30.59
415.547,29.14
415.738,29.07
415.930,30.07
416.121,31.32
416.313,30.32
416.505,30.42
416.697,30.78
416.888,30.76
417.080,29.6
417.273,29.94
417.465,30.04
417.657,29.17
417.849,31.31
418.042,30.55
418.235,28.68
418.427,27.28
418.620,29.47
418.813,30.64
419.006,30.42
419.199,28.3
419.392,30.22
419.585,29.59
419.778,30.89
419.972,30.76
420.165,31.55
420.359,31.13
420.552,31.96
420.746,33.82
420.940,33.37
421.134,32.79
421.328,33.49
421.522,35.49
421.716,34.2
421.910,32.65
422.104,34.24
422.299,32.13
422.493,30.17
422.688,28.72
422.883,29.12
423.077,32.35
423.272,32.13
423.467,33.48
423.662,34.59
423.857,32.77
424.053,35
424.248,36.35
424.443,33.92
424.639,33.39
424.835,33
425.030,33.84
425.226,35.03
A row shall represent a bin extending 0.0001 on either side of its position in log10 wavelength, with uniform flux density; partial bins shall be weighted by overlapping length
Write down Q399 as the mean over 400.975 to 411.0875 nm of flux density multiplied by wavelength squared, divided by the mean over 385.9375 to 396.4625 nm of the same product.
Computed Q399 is 1.9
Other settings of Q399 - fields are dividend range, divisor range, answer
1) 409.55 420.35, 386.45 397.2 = 1.91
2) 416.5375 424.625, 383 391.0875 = 2.15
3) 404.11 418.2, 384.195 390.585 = 1.98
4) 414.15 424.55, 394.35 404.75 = 1.29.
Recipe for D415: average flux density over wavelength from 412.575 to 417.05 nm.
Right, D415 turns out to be 29.9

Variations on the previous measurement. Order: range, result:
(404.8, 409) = 31.5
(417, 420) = 29.8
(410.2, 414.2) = 30.6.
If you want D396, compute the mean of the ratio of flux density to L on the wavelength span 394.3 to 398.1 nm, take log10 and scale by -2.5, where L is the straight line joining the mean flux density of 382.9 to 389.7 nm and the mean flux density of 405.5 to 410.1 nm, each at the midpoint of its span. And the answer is 0.23 mag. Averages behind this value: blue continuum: 16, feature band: 18.6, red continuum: 31.4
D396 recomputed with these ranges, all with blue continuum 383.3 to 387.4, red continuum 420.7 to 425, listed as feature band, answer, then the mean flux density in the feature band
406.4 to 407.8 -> -0.22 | 31.6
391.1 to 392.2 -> -0.13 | 21.1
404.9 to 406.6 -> -0.21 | 30.6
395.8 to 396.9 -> 0.39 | 14.5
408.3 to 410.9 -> -0.16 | 31.3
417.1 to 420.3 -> 0.04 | 29.9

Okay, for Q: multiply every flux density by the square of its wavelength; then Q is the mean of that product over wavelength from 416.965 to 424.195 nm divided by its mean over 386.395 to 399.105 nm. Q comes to 1.9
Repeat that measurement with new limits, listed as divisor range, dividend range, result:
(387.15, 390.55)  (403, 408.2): 1.86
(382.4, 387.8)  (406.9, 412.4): 2.33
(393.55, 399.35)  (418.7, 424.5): 1.81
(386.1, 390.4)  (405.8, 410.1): 1.93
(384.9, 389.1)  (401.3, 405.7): 2.13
